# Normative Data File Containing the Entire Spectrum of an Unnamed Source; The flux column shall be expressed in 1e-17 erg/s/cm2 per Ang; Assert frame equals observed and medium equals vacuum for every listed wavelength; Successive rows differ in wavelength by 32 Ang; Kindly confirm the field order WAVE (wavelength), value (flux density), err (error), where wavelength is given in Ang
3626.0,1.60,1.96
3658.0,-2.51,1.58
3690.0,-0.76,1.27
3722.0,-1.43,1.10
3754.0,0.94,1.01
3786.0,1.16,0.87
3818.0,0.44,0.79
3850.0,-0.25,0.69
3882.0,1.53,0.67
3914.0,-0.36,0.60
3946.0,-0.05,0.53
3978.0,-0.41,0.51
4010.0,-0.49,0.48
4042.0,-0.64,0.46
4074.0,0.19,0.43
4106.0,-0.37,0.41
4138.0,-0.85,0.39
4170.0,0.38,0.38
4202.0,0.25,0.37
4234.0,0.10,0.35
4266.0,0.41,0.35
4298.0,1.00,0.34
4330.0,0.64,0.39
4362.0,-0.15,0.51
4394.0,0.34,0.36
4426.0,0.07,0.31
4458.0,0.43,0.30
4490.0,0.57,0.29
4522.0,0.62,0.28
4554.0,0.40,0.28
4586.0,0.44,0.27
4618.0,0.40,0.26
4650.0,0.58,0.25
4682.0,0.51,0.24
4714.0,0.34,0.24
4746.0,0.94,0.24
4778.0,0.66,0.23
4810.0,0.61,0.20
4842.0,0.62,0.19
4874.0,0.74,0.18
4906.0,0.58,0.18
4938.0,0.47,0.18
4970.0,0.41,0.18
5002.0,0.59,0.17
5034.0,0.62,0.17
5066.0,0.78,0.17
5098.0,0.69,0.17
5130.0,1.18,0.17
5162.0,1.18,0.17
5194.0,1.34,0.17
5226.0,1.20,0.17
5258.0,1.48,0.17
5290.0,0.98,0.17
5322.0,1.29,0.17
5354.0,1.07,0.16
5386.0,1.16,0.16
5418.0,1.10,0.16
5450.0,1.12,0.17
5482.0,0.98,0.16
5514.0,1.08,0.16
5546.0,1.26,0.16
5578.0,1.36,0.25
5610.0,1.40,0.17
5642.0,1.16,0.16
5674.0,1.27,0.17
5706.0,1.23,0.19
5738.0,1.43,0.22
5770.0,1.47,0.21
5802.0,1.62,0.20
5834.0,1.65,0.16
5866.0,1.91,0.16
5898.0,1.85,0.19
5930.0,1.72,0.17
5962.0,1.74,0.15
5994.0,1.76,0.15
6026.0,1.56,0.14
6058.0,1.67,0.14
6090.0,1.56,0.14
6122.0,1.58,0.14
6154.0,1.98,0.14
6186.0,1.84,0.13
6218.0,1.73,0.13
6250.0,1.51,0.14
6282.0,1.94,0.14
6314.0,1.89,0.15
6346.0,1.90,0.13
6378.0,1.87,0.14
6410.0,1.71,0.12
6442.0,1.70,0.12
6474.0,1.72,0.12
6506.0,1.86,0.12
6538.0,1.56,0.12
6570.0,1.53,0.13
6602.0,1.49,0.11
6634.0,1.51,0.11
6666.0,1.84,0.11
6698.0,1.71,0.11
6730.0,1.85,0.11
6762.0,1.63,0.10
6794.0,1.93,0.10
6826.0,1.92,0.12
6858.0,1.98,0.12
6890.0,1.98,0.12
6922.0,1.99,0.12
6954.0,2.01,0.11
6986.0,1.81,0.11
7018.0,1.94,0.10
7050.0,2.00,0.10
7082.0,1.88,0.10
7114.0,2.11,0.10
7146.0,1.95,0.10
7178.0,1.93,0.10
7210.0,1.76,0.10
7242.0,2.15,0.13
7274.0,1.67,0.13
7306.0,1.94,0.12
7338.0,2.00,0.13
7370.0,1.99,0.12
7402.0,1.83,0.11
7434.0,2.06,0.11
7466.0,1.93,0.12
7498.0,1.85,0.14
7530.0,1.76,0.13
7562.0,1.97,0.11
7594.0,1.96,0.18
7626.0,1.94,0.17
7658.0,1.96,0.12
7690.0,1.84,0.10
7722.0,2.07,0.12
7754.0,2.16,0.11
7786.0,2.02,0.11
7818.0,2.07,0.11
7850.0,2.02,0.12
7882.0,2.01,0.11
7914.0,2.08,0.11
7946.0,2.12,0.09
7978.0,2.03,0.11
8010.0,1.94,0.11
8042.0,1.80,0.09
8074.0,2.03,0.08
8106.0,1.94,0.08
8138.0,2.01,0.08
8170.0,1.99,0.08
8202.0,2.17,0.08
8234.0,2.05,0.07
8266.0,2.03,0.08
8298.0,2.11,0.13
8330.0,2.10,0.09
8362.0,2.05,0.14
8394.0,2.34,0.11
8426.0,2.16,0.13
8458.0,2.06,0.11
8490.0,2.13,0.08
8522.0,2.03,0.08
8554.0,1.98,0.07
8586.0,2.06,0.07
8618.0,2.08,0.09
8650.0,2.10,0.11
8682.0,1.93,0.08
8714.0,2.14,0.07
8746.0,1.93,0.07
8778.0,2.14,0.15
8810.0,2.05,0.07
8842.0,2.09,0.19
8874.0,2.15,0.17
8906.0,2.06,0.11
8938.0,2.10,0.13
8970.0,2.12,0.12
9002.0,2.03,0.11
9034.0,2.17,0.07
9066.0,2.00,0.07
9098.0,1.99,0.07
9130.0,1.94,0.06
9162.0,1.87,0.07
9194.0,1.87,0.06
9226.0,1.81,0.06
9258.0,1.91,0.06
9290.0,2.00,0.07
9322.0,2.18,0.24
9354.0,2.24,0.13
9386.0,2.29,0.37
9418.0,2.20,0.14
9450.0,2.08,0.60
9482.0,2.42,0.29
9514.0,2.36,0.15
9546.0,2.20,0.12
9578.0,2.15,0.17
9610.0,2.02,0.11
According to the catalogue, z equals 0.28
